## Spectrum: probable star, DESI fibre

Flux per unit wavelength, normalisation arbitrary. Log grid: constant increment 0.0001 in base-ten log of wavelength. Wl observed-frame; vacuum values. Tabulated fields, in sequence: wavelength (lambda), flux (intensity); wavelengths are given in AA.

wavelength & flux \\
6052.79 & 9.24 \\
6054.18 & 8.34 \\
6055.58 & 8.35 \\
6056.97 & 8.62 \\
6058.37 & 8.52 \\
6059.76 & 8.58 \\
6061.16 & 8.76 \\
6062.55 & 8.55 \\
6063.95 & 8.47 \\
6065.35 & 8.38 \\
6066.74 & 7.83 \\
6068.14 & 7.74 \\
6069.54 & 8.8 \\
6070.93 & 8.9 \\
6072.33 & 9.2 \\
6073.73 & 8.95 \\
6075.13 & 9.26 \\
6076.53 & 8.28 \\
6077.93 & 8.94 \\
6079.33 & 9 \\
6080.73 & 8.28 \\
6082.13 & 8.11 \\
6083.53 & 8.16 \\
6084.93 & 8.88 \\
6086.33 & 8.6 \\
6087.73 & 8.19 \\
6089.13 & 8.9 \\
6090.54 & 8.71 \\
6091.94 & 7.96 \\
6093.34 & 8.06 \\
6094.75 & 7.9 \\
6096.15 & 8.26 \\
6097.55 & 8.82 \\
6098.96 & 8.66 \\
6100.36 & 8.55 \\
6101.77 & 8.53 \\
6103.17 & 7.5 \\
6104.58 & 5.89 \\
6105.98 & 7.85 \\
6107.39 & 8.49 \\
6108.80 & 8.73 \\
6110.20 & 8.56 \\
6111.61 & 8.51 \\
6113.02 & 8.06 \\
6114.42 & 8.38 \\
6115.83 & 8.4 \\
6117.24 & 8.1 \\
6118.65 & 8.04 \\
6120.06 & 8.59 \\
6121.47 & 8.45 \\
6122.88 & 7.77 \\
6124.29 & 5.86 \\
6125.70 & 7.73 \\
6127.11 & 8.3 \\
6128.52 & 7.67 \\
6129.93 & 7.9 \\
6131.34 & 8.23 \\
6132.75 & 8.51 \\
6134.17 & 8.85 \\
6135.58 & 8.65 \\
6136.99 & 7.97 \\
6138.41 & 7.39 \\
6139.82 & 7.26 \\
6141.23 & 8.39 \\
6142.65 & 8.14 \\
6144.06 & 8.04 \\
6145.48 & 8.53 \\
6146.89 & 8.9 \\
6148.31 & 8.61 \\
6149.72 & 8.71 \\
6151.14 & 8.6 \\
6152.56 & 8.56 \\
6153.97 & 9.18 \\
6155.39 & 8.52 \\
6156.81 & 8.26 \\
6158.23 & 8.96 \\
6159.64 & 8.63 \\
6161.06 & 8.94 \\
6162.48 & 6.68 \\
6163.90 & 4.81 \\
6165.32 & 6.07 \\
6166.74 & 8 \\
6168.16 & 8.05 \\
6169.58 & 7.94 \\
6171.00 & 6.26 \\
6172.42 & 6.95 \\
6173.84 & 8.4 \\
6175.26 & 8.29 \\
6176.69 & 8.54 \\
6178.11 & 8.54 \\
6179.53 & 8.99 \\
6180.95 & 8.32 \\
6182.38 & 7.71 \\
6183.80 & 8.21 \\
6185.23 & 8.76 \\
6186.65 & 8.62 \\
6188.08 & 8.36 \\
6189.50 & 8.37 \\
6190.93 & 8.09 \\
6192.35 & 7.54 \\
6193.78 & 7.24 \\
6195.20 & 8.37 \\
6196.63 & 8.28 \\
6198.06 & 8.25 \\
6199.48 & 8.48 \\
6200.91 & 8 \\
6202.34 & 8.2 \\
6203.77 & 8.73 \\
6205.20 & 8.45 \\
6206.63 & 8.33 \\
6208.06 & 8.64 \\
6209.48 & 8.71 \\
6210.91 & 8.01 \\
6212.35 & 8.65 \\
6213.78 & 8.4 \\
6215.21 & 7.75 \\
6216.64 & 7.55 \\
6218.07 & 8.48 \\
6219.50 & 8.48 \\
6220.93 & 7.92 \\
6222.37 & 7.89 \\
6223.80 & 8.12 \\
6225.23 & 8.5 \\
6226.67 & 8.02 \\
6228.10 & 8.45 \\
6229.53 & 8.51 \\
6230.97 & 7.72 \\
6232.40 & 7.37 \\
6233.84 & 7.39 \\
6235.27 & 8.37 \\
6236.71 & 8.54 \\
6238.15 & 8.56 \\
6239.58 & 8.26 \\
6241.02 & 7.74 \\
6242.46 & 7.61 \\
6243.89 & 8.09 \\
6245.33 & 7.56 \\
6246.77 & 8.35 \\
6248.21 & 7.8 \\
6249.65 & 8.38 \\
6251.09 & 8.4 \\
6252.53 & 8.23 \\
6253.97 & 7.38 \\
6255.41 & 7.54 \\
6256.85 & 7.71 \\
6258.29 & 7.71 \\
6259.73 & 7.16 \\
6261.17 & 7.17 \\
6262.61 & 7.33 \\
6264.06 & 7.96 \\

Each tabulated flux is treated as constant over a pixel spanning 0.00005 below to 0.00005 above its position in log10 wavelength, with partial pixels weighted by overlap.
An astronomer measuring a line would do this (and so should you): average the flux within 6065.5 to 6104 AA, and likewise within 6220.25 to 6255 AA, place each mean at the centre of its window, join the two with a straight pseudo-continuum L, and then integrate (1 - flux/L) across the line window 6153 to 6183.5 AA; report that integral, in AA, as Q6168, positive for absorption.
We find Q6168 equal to 1.2 AA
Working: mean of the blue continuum 8.47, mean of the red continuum 8.04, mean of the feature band 7.92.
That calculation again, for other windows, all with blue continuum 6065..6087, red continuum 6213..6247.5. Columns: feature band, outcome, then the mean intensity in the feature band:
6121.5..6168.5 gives 1.9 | 8.03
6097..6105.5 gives 0.5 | 7.97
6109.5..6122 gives 0.2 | 8.34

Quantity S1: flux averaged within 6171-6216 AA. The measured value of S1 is 8.23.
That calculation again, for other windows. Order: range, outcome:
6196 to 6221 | 8.31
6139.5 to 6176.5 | 8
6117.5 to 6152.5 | 8.14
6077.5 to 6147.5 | 8.2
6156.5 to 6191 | 7.94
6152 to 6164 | 8.22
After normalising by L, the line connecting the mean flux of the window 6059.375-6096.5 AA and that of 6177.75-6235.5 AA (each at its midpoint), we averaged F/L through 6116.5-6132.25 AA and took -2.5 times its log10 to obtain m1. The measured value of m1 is 0.07 mag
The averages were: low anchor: 8.51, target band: 7.89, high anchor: 8.21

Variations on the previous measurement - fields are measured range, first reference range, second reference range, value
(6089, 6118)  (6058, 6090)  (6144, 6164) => 0.037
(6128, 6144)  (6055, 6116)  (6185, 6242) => 0.031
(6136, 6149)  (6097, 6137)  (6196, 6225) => 0.002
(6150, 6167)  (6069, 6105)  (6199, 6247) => 0.047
